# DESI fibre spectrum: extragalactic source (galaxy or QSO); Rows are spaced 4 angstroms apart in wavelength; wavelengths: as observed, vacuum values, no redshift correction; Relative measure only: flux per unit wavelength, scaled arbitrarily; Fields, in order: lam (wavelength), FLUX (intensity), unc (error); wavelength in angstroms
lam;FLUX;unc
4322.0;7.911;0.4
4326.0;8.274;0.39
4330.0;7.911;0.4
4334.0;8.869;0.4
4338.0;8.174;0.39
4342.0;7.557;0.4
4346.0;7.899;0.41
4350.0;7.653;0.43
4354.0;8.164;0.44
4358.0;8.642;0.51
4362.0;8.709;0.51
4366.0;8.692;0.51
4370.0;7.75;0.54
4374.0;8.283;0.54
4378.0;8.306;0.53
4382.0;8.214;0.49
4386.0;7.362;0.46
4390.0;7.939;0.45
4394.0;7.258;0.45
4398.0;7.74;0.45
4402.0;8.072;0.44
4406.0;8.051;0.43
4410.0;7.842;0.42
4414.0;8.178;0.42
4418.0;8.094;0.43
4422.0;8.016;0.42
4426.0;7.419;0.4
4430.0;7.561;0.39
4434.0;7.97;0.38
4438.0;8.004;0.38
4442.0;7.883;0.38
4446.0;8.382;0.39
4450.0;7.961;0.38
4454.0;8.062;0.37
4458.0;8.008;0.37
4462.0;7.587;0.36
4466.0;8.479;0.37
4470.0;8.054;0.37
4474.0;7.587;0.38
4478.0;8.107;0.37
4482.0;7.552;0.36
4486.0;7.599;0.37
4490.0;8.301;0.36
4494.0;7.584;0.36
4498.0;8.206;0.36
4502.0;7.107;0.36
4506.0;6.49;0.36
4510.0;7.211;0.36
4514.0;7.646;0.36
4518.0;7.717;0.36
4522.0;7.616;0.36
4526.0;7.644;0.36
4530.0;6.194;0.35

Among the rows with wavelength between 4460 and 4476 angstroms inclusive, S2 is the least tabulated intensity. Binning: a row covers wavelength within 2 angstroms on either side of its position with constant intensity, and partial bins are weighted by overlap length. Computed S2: 7.587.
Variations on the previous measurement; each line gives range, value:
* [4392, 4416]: 7.258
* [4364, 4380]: 7.75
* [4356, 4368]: 8.642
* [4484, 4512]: 6.49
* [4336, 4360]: 7.557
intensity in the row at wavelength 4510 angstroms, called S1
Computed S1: 7.211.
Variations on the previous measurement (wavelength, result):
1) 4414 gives 8.178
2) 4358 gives 8.642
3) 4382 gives 8.214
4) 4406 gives 8.051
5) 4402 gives 8.072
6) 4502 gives 7.107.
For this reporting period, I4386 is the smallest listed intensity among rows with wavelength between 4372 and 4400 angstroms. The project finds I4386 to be 7.258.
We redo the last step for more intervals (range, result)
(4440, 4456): 7.883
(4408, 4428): 7.419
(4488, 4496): 7.584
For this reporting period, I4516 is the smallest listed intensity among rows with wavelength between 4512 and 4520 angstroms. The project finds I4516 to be 7.646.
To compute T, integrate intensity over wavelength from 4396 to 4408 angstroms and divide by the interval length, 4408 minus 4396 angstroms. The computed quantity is 7.95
